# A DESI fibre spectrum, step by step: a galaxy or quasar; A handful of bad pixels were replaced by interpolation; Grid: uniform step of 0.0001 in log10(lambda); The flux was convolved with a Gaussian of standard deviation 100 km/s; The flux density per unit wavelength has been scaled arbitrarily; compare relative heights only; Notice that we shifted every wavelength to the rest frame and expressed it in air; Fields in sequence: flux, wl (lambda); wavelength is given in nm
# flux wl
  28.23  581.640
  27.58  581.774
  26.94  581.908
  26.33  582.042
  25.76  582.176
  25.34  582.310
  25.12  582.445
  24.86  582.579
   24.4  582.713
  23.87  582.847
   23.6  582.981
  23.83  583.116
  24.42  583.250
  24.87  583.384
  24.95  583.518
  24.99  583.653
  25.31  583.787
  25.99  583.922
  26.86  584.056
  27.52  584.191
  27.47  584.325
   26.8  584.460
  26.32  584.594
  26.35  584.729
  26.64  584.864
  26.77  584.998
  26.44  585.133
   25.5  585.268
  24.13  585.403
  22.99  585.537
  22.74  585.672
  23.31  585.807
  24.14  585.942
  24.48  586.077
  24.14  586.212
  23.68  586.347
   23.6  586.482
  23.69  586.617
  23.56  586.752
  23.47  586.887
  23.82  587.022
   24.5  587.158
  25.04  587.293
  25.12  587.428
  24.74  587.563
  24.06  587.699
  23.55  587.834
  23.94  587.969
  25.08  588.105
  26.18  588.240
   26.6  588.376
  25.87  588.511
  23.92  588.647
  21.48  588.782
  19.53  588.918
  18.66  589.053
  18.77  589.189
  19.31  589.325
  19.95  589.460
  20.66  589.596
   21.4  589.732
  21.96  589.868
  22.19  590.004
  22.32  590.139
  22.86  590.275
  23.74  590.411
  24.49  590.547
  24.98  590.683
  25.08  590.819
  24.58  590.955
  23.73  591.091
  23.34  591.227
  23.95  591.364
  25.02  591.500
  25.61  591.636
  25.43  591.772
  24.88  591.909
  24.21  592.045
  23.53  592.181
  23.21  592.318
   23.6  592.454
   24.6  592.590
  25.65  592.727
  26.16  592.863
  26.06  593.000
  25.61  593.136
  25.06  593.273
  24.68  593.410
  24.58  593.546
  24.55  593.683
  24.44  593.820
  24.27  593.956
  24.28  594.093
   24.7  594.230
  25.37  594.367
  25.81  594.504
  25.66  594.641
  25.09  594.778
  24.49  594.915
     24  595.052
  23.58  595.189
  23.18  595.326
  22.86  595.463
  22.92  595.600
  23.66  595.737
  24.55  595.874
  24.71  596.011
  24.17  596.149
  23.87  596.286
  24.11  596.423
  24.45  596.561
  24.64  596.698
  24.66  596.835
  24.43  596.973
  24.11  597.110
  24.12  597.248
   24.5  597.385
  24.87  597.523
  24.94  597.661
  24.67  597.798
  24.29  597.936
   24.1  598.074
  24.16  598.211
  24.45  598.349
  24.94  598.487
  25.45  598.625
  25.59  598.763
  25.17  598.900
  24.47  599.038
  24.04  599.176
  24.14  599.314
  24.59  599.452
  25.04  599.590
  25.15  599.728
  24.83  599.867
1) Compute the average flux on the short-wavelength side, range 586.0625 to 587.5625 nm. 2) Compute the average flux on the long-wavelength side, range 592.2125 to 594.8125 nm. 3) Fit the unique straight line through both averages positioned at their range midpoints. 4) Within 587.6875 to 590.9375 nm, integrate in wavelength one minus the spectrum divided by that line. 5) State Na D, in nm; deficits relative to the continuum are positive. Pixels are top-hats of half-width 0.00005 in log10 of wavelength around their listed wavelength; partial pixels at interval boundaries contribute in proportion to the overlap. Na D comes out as 0.22 nm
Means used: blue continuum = 24.1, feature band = 22.8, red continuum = 24.9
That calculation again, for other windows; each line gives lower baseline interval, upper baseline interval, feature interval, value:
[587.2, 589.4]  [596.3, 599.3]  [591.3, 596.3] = -0.11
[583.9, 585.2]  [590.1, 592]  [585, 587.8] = 0.20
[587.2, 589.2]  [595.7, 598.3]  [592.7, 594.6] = -0.08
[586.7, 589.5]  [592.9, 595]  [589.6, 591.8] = 0.03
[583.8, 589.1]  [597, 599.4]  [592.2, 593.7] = -0.02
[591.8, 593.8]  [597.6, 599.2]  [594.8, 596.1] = 0.05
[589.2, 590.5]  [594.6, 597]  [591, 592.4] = -0.12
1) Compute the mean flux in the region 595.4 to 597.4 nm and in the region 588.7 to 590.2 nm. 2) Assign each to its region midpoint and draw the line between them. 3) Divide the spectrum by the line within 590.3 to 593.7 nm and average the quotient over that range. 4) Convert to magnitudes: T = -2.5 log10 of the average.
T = -0.13 mag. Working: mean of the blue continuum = 20.6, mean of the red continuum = 24.1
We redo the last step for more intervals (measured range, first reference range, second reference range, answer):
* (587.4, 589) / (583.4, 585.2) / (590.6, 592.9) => 0.06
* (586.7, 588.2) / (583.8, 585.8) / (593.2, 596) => 0.05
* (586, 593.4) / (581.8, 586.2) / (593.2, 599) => 0.05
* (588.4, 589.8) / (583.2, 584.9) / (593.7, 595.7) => 0.19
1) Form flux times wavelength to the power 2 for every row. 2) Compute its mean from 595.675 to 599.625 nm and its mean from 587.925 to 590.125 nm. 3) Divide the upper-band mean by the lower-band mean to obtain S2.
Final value 1.14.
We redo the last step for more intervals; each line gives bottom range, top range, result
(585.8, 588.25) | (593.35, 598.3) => 1.04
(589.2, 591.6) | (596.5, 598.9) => 1.10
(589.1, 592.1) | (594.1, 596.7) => 1.07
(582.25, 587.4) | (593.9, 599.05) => 1.02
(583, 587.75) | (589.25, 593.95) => 0.98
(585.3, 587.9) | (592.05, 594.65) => 1.06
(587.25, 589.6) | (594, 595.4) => 1.09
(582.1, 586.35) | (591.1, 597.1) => 1.01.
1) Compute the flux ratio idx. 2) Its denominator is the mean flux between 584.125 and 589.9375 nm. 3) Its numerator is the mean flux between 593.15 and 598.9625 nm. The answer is 1.0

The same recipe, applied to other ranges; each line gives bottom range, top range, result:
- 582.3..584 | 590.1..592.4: 0.98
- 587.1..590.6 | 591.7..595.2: 1.08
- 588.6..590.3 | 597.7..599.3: 1.18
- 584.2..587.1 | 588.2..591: 0.91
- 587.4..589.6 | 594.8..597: 1.05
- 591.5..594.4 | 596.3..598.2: 0.99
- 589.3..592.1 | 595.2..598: 1.03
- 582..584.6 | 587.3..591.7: 0.91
